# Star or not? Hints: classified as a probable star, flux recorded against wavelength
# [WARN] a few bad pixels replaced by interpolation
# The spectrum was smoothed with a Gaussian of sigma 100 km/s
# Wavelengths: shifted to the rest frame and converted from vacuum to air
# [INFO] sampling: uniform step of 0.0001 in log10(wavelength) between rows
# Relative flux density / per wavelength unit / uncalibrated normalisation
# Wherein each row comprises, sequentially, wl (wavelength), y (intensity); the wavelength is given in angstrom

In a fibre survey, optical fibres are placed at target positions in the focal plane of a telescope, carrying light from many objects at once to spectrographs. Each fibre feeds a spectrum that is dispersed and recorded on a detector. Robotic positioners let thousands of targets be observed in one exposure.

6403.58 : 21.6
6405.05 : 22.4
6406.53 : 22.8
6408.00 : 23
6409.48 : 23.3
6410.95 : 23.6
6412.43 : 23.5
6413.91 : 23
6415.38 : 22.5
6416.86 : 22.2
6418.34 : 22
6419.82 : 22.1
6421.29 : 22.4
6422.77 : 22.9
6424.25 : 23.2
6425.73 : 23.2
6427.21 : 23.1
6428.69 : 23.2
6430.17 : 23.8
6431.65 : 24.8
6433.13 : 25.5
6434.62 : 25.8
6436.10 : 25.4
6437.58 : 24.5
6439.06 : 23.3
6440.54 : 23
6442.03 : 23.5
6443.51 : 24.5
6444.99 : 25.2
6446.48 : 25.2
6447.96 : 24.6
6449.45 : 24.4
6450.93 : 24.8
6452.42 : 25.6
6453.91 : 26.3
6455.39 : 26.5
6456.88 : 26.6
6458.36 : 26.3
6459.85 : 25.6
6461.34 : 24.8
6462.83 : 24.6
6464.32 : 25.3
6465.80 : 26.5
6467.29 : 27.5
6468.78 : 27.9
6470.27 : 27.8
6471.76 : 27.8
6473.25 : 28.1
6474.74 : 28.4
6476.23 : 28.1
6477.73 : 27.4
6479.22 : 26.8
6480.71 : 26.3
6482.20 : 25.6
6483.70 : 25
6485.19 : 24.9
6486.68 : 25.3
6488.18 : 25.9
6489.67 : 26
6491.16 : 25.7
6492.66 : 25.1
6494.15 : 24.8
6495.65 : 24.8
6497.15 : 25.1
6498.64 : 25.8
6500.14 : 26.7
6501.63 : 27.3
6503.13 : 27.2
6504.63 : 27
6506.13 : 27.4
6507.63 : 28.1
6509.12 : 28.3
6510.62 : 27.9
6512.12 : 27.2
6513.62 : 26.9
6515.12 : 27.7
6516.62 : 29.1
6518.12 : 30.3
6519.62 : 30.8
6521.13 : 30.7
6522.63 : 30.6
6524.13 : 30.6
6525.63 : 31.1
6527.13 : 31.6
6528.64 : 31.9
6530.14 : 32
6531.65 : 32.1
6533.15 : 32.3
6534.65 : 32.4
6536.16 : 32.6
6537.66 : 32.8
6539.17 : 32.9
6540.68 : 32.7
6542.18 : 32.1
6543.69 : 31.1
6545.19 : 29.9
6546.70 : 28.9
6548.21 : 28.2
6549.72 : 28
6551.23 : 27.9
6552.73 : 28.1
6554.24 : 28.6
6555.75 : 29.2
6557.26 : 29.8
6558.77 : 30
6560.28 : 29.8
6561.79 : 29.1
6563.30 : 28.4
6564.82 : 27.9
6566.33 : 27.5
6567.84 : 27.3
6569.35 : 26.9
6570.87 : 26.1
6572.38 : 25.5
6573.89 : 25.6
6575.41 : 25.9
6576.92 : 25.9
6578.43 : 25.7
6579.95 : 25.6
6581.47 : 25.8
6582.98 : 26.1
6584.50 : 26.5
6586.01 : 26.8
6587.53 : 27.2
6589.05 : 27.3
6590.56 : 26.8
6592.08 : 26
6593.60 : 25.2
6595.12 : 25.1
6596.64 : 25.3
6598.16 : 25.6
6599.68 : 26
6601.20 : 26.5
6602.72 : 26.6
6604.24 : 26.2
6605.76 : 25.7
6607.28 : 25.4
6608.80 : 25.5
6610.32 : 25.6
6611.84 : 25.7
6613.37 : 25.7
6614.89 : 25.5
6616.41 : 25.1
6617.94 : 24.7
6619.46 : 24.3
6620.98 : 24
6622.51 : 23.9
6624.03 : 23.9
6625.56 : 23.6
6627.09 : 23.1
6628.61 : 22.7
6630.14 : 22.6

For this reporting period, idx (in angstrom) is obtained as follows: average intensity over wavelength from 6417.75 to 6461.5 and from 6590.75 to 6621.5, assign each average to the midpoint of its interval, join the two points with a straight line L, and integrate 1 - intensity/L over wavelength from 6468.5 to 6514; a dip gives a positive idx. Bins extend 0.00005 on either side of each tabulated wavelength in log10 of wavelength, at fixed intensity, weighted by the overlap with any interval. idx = -3.5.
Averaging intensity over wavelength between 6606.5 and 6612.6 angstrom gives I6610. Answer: 25.6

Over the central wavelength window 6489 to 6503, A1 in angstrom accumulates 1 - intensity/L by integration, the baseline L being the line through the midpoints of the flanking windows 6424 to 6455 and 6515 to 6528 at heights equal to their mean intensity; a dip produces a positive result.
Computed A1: 1.4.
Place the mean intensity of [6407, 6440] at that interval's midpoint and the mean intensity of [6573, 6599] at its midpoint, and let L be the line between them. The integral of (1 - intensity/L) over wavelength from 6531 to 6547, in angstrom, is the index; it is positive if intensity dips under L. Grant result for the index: -4.18 angstrom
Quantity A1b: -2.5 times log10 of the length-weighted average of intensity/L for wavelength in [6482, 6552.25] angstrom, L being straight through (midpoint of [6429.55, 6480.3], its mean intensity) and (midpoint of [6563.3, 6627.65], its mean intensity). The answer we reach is -0.12 mag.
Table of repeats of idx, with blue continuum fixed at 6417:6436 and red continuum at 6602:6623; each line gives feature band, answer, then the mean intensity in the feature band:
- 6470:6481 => -1.7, 27.6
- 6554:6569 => -2.4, 28.7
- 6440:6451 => -0.3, 24.4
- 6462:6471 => -1.0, 26.6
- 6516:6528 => -3.0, 30.6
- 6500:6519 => -2.8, 27.8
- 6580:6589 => -0.5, 26.5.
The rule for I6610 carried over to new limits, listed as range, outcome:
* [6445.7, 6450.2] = 24.7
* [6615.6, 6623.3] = 24.4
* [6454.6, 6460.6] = 26.3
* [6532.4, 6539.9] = 32.6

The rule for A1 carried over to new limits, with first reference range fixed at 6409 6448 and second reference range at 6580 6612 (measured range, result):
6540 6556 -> -2.6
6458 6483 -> -2.6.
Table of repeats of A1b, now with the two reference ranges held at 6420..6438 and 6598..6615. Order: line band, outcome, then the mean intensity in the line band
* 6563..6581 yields -0.041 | 26.5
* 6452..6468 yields -0.074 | 26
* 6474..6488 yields -0.081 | 26.4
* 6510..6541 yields -0.226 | 30.8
